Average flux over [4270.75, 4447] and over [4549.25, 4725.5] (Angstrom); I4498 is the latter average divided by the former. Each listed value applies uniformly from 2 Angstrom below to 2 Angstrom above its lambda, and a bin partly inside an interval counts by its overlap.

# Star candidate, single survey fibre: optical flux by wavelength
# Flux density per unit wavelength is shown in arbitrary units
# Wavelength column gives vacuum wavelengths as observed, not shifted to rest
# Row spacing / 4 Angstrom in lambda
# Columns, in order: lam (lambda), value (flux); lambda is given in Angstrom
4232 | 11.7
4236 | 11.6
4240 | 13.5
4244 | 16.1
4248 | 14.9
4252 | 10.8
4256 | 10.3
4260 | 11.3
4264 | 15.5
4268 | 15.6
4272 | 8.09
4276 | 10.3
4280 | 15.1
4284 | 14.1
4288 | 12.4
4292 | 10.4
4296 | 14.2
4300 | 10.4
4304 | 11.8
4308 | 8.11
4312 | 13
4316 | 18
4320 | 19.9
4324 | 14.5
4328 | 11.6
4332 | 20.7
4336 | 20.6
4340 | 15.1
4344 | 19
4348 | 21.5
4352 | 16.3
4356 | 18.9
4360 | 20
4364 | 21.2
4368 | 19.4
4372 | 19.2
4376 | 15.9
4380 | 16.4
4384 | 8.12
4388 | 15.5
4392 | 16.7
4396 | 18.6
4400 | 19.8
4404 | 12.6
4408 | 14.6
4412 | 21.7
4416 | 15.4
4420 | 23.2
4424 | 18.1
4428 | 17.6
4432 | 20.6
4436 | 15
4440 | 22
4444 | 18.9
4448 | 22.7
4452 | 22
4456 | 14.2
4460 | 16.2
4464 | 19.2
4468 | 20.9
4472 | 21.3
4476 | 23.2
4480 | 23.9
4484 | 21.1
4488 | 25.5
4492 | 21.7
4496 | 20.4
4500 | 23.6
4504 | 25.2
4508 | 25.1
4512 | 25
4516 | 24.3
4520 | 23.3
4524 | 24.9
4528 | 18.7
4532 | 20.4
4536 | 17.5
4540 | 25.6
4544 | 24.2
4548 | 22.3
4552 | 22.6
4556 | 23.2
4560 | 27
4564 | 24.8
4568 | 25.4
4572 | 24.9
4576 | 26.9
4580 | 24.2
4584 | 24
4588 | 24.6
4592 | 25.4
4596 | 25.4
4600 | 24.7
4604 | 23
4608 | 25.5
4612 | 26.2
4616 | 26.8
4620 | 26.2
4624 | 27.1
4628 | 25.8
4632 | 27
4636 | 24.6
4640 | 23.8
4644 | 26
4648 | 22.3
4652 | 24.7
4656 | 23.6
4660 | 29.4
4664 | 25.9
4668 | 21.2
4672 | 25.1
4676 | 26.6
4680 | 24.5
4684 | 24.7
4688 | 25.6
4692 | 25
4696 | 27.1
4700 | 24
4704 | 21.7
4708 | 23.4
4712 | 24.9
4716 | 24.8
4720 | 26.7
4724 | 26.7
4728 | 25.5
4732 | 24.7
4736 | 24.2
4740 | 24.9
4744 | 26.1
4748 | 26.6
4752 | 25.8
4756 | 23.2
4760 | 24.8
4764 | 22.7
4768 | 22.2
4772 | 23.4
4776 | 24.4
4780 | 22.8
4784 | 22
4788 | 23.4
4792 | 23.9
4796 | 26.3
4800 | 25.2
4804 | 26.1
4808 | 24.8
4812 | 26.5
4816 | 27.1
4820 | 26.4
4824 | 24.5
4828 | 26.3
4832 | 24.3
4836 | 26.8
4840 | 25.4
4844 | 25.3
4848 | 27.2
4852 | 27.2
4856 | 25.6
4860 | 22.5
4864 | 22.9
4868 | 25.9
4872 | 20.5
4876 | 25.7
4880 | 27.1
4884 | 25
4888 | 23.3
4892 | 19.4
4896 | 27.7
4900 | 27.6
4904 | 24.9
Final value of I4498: 1.54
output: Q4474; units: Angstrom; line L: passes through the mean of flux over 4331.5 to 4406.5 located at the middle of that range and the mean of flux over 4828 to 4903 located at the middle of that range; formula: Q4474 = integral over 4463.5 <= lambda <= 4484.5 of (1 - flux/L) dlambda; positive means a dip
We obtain -2.9 Angstrom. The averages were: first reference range 17.6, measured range 21.8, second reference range 25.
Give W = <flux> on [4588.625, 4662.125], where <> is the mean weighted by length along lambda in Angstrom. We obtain 25.4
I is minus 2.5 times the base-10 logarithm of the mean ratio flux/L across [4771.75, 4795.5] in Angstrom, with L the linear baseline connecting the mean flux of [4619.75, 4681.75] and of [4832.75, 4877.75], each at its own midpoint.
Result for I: 0.07 mag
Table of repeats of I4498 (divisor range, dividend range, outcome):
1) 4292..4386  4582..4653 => 1.56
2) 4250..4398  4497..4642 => 1.62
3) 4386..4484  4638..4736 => 1.31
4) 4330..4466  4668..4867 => 1.37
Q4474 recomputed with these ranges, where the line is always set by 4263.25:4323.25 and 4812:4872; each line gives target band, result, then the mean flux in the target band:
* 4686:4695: -1.4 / 25.5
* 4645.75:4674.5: -4.5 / 24.6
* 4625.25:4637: -3.0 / 26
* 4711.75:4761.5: -5.0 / 25.3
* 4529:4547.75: -3.2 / 21.8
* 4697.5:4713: -0.8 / 23.5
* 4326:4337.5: -2.9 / 17.5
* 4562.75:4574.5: -3.6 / 25.1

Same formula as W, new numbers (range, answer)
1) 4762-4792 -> 23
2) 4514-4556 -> 22.4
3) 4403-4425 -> 17.8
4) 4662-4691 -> 24.8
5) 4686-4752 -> 25.1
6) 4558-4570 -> 25.7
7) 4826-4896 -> 24.8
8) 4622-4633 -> 26.6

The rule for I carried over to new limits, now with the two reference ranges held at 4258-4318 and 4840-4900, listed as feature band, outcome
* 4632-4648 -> -0.23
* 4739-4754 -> -0.17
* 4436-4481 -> -0.24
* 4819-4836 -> -0.07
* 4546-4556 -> -0.24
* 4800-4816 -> -0.11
